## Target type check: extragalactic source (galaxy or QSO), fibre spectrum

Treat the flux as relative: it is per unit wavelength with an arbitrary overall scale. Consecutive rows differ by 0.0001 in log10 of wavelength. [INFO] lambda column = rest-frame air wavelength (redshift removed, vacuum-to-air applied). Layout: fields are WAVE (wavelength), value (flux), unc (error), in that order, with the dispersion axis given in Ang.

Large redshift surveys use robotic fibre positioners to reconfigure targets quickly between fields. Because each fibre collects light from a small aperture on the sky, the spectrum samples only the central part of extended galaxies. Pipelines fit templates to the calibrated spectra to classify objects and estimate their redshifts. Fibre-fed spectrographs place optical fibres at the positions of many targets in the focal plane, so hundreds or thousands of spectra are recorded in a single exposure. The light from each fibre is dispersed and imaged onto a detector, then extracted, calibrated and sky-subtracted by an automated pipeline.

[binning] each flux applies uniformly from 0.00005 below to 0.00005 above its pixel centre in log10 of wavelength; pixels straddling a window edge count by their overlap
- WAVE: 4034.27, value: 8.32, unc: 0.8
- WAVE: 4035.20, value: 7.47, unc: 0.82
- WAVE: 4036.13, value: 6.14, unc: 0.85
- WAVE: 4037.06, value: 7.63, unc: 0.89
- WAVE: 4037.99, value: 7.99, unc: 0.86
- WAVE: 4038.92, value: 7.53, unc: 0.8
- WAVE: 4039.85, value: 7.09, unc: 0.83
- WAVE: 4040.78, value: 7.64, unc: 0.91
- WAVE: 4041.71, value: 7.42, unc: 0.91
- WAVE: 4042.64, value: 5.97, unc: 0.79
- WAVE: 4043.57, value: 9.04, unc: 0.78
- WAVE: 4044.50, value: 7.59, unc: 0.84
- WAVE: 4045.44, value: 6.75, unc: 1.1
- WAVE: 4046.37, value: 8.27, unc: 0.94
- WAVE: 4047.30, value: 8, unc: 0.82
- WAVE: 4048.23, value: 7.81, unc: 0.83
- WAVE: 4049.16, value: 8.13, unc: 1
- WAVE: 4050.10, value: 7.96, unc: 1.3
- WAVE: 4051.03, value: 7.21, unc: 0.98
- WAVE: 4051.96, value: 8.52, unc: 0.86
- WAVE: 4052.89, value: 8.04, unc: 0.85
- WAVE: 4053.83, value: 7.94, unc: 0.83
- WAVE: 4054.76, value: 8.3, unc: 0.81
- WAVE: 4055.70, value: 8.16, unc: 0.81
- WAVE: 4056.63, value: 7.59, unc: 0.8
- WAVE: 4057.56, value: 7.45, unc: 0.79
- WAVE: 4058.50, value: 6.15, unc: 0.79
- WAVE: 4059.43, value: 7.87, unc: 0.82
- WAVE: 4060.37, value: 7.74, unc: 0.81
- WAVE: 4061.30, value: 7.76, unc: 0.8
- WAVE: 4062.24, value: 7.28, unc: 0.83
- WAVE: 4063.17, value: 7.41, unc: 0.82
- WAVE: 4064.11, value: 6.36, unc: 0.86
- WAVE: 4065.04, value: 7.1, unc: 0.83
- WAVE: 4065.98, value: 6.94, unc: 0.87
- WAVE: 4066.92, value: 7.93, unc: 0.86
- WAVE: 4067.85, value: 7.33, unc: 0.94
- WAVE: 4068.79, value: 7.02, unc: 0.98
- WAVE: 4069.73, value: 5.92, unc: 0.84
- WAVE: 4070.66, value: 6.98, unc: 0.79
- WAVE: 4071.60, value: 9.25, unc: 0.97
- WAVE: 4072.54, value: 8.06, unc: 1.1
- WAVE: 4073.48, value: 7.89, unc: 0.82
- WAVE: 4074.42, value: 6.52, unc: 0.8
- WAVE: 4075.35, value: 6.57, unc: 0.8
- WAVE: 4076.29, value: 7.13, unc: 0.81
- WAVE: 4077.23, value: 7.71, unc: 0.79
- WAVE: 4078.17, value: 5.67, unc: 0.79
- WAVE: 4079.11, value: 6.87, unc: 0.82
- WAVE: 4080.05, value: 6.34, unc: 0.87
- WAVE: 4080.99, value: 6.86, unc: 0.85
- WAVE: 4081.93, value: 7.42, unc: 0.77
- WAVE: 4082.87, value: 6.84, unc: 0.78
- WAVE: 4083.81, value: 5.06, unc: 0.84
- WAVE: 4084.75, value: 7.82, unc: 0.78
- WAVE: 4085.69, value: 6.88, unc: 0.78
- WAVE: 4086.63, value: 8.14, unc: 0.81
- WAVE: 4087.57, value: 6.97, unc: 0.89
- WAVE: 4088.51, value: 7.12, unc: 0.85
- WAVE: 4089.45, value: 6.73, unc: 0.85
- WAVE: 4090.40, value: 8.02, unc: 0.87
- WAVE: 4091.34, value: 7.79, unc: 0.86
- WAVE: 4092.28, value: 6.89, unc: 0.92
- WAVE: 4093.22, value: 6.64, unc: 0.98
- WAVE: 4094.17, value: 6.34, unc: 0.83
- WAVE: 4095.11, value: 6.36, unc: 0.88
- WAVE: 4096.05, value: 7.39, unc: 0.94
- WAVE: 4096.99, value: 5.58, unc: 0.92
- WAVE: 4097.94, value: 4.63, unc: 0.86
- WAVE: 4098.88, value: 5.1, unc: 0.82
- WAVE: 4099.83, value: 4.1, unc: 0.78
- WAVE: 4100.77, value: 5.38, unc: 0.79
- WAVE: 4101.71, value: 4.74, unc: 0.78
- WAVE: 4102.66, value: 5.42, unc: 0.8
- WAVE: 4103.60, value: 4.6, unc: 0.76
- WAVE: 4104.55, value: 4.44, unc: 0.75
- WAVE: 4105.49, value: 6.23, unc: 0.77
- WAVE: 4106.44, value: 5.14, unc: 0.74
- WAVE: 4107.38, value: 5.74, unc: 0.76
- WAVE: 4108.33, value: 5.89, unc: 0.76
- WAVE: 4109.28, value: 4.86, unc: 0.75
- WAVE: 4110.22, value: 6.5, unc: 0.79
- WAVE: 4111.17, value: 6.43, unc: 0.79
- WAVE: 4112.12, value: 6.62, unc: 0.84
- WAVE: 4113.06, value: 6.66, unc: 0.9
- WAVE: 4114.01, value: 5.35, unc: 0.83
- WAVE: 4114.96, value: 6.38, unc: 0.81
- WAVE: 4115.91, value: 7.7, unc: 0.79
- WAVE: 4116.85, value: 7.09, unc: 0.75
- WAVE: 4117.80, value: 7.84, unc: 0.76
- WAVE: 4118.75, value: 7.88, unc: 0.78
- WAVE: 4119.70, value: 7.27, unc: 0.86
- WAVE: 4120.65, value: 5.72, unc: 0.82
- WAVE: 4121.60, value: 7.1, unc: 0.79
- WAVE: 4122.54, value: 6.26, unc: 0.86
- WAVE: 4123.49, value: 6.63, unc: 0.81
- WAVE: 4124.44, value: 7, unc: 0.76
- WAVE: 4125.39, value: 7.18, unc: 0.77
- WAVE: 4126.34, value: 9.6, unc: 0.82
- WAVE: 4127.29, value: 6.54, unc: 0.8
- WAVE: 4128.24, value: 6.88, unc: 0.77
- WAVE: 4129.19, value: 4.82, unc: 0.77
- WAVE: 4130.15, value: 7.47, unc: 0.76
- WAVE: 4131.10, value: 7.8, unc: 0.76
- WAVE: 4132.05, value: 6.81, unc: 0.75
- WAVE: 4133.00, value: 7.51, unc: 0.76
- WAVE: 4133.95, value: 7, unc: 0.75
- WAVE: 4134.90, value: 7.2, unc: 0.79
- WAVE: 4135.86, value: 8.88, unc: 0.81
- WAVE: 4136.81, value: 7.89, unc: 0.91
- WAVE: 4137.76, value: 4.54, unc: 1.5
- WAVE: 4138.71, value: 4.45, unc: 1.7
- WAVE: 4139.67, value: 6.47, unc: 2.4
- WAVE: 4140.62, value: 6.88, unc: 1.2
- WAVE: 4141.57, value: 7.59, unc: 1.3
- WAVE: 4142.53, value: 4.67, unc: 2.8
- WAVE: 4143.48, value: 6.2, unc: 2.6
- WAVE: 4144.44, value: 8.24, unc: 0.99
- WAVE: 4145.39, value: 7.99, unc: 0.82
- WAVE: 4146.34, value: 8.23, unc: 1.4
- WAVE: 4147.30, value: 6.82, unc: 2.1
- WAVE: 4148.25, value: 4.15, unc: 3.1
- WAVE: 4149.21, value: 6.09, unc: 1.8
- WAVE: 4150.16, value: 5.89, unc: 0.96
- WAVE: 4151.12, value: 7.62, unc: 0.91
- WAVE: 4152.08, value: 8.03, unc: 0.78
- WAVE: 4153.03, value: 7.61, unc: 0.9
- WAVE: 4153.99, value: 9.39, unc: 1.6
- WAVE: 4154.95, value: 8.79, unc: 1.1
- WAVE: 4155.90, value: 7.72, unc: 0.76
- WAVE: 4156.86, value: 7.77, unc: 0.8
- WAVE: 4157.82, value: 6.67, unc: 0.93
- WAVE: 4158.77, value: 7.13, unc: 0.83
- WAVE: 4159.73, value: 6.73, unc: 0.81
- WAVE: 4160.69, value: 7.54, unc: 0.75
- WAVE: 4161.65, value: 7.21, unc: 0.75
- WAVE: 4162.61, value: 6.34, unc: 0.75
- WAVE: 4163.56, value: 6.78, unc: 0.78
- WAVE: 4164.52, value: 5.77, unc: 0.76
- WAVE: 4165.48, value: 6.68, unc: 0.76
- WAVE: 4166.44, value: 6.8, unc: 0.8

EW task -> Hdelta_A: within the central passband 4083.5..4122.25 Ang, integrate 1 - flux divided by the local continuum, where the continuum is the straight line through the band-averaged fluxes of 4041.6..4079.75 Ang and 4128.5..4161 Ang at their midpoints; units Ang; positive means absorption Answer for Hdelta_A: 4.9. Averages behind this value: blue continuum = 7.45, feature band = 6.31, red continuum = 7.01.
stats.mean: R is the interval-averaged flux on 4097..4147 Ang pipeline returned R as 6.45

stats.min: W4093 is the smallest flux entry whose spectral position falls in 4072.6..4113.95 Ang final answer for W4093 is 4.1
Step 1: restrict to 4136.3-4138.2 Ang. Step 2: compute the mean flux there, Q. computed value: 6.31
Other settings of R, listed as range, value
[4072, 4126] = 6.49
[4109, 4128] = 6.85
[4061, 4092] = 7.14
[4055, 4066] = 7.35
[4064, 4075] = 7.3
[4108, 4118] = 6.46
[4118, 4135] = 7.05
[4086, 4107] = 6.08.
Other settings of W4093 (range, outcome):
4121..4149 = 4.15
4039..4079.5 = 5.67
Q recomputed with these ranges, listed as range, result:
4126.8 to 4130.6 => 6.42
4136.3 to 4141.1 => 6.08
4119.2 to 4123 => 6.61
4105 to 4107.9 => 5.7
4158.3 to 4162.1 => 7.14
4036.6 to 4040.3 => 7.56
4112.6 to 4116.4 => 6.53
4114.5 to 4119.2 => 7.38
